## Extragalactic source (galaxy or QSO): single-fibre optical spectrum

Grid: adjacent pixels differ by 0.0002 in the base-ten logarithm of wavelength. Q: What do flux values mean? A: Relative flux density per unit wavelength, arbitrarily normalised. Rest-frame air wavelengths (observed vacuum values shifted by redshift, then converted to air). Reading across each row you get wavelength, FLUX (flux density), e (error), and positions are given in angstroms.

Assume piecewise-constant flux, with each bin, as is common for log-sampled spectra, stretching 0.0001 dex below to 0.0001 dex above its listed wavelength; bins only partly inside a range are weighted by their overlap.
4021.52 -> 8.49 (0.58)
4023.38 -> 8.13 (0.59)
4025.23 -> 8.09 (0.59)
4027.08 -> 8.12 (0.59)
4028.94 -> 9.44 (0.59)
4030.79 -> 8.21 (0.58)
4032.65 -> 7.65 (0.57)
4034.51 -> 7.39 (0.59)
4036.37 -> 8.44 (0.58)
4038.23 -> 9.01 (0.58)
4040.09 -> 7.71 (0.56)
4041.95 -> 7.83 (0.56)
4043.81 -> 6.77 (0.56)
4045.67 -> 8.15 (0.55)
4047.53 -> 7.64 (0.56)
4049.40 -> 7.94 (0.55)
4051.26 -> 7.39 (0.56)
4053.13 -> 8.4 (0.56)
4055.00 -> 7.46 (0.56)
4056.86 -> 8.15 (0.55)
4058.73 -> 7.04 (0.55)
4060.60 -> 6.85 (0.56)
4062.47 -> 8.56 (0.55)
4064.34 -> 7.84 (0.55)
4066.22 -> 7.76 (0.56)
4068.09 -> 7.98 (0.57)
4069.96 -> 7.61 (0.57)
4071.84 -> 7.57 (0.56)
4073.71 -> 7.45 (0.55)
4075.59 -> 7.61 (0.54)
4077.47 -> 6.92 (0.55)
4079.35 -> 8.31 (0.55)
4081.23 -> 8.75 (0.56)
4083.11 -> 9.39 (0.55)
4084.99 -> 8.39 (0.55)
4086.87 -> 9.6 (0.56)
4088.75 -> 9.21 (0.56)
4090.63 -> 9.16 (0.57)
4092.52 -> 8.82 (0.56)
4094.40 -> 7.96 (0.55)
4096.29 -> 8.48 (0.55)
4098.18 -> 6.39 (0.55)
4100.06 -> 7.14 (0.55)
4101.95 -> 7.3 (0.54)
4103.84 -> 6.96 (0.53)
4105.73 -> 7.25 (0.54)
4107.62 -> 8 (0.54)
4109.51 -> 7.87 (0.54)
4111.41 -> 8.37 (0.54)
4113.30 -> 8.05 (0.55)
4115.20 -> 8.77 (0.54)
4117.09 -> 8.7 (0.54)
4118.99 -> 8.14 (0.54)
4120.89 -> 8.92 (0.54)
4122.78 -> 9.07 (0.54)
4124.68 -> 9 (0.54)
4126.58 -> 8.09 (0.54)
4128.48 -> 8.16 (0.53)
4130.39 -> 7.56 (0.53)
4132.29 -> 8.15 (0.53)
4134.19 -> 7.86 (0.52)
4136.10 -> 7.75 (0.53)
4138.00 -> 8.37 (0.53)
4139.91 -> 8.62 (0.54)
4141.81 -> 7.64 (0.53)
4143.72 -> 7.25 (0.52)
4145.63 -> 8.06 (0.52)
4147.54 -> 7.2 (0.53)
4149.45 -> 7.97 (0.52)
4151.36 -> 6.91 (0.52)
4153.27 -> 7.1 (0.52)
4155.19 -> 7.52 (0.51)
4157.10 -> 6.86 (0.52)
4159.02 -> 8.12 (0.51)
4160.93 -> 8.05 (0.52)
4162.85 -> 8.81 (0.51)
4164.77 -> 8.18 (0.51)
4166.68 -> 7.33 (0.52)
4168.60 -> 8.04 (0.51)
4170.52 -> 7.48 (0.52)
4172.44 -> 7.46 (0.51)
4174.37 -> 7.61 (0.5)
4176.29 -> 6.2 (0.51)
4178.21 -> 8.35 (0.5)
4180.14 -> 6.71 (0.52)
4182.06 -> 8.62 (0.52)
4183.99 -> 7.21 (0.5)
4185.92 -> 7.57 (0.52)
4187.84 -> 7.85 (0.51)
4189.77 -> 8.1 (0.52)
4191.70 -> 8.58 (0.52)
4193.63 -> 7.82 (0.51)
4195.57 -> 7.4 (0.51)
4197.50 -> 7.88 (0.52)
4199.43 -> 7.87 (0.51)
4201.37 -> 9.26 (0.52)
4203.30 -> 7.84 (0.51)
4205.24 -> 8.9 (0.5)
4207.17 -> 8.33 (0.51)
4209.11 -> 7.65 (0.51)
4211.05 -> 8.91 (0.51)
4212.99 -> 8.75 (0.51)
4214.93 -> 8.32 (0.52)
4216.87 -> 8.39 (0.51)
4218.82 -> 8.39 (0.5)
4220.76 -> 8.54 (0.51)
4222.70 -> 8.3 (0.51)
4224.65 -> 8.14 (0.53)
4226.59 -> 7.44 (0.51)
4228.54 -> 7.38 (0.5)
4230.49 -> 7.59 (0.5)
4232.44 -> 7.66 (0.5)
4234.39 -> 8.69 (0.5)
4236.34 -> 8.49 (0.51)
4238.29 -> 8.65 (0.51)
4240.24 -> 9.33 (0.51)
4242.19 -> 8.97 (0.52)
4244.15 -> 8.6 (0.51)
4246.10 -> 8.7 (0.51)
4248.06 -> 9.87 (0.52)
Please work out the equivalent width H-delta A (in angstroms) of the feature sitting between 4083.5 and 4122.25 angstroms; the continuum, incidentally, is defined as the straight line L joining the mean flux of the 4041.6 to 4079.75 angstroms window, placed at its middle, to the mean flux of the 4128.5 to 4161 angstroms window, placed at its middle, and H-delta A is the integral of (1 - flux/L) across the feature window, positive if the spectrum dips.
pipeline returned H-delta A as -2.6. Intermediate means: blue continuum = 7.67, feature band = 8.2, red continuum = 7.71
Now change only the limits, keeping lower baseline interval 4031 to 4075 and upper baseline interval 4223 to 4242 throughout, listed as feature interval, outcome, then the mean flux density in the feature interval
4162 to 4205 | 1.3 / 7.84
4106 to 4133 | -1.3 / 8.32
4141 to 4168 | 1.2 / 7.65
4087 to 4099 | -0.9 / 8.44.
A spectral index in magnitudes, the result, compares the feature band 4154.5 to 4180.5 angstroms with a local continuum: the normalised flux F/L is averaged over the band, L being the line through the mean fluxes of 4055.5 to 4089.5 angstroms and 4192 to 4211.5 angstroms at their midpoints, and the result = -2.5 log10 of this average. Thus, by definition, 0.069 mag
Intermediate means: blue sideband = 8.04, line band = 7.64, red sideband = 8.18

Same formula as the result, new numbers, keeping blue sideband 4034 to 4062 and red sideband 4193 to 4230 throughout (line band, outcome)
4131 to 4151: 0.020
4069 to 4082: 0.015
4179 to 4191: 0.056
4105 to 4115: -0.008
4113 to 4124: -0.093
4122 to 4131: -0.056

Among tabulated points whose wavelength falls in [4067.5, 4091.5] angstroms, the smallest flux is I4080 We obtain 6.92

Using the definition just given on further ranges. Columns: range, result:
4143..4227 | 6.2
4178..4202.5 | 6.71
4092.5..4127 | 6.39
